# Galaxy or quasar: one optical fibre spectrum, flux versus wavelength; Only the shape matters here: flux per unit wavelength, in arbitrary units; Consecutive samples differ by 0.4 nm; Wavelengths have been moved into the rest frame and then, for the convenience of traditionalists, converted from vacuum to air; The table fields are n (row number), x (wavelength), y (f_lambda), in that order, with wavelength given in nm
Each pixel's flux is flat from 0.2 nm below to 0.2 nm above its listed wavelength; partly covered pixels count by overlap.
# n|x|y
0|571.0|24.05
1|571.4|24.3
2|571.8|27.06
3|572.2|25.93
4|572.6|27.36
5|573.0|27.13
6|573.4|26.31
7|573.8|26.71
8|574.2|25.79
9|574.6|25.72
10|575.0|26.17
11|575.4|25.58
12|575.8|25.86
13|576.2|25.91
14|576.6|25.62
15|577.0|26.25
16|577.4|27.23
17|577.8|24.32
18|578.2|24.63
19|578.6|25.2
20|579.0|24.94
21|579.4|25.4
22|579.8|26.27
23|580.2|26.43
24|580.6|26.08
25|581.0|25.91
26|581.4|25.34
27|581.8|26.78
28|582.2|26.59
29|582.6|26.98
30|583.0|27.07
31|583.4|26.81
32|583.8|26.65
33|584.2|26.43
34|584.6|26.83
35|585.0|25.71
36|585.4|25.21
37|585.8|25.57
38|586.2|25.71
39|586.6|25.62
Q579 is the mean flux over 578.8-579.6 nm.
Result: 25.2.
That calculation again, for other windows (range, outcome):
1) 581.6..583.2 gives 26.9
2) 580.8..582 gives 26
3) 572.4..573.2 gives 27.2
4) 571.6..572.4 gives 26.5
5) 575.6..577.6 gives 26.2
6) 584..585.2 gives 26.3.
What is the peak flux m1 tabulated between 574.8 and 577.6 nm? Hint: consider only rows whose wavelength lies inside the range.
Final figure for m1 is 27.23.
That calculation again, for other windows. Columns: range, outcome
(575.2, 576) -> 25.86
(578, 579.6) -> 25.4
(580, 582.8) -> 26.98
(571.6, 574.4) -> 27.36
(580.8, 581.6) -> 25.91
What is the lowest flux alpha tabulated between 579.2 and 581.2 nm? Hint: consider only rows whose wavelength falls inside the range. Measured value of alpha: 25.4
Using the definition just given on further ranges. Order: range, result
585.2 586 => 25.21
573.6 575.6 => 25.58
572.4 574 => 26.31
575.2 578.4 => 24.32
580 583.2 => 25.34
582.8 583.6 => 26.81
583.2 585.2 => 25.71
